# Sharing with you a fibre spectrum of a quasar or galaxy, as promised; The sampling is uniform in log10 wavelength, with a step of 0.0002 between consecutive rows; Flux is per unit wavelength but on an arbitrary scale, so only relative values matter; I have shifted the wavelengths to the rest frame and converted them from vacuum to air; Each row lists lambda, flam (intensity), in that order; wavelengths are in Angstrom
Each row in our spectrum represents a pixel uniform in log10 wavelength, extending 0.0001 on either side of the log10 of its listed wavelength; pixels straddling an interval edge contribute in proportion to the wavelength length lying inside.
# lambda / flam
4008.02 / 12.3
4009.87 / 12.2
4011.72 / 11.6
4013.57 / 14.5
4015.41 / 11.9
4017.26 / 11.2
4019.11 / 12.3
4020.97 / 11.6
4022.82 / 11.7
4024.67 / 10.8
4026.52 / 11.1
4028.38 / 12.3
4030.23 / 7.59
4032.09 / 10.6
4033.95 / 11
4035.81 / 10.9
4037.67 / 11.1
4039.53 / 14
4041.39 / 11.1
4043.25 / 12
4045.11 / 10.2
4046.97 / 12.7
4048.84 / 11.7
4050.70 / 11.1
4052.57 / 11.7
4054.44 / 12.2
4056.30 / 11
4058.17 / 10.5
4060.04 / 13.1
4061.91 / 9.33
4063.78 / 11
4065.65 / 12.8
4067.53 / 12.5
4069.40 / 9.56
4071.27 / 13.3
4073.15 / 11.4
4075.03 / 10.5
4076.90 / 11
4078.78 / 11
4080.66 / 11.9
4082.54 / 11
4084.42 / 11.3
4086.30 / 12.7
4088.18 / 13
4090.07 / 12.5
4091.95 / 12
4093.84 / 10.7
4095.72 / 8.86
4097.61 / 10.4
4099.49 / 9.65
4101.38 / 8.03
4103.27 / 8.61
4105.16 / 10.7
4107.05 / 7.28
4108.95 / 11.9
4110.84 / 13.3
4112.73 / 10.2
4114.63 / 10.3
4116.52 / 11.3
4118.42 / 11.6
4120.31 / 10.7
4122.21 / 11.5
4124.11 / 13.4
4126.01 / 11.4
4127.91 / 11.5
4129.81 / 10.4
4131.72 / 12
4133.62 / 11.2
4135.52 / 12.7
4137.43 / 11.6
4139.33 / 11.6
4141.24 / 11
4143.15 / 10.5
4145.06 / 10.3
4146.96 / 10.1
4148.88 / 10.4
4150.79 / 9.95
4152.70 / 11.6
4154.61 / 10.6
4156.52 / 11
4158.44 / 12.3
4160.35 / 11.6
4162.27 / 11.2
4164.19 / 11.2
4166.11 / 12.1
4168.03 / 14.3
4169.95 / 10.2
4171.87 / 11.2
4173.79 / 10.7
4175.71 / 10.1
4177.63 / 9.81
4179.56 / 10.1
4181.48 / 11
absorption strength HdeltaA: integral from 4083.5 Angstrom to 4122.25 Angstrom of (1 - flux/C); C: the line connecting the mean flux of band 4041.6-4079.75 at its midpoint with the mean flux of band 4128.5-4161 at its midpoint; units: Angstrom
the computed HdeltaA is 1.7 Angstrom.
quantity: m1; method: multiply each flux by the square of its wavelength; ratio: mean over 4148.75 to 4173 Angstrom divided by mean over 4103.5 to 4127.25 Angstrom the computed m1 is 1.1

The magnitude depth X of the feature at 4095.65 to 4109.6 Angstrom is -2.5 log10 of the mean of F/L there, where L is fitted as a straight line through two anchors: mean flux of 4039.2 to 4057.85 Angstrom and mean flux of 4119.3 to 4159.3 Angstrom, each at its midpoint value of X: 0.21 mag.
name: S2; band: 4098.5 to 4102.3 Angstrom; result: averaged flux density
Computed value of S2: 8.88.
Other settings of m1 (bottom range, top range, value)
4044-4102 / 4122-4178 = 1.04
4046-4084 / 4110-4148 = 1.02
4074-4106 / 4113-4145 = 1.07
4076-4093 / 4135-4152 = 0.95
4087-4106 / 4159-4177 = 1.13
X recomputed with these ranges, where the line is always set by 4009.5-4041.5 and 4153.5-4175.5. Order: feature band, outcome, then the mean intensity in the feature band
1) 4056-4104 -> 0.04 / 11.1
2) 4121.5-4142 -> -0.02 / 11.7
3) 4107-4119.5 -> 0.04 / 11.1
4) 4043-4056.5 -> -0.01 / 11.6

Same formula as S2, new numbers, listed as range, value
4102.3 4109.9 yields 9.61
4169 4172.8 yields 10.7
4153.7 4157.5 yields 10.8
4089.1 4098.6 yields 10.9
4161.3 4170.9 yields 11.8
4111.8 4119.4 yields 10.9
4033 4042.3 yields 11.6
